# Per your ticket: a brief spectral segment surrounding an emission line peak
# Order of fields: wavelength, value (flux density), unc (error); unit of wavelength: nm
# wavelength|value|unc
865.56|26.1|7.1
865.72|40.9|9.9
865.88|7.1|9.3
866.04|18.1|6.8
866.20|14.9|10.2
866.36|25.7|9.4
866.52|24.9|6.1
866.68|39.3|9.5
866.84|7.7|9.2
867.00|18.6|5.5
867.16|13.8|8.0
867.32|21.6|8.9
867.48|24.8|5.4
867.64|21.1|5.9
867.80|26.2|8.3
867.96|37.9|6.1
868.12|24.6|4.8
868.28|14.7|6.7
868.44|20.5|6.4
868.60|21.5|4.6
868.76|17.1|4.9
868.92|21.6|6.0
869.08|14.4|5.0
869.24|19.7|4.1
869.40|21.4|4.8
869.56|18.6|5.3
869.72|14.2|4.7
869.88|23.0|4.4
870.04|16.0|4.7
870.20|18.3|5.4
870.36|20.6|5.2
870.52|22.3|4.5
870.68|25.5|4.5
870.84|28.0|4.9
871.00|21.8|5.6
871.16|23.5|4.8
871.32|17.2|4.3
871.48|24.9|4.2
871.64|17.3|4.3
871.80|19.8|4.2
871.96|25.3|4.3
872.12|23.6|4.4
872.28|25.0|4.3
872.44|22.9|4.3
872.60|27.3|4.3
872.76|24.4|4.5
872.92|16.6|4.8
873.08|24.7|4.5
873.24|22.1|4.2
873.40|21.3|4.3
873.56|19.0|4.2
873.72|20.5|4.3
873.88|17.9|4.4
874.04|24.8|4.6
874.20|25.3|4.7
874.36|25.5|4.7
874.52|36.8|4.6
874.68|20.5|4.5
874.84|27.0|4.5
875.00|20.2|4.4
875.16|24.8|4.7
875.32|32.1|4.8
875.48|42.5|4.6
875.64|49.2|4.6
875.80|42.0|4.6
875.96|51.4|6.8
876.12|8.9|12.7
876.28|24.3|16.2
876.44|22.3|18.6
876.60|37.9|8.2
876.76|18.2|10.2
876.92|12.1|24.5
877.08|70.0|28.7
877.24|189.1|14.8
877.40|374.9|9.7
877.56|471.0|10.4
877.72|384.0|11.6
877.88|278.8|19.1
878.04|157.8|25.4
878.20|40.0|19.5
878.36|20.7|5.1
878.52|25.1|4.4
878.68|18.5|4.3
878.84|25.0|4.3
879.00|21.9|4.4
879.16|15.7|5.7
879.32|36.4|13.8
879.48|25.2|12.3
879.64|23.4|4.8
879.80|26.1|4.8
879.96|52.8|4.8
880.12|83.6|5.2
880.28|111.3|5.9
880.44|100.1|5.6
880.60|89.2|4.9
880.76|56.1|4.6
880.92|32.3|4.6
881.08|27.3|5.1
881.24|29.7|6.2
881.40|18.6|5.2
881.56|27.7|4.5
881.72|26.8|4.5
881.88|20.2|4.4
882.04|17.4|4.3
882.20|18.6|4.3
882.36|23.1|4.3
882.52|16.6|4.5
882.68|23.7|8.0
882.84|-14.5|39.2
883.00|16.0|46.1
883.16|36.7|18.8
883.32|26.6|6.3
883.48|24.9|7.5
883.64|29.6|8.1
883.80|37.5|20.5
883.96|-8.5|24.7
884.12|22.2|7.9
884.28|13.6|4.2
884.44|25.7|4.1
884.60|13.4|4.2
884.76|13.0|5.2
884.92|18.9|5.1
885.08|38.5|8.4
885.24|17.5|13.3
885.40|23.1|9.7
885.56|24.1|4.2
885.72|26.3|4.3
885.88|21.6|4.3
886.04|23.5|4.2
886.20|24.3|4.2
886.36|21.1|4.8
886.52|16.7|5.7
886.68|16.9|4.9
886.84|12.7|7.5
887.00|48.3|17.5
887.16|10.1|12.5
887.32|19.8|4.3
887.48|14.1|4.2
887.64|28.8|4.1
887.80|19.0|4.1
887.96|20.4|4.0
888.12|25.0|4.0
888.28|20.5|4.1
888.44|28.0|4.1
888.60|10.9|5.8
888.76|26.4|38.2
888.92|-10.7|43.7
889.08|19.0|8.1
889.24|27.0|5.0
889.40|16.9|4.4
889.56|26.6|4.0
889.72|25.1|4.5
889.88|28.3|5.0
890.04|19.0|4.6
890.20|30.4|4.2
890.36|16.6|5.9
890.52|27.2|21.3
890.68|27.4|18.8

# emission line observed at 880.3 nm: [N II] 6583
